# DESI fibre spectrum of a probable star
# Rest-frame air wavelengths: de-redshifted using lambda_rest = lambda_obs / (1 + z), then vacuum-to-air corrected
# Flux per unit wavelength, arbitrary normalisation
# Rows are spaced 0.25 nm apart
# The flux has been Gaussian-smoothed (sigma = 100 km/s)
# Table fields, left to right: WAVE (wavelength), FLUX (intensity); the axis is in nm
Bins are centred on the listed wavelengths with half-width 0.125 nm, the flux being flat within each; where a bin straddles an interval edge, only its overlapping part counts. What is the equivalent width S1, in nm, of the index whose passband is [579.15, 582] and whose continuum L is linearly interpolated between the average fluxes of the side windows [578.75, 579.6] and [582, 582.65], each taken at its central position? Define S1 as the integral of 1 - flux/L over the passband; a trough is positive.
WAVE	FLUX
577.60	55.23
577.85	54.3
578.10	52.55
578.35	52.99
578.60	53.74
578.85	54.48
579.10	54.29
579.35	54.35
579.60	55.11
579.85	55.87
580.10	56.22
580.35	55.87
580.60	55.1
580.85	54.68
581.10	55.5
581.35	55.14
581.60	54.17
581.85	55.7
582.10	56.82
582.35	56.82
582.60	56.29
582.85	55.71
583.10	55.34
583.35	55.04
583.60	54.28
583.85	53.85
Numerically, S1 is 0.01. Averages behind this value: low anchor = 54.5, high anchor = 56.7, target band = 55.2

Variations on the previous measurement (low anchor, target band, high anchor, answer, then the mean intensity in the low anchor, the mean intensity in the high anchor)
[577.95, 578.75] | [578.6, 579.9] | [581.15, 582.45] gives -0.020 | 53.2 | 55.7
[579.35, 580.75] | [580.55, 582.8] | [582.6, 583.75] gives -0.010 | 55.5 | 55.2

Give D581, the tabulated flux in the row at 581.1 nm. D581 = 55.5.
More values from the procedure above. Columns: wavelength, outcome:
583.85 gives 53.85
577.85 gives 54.3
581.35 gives 55.14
